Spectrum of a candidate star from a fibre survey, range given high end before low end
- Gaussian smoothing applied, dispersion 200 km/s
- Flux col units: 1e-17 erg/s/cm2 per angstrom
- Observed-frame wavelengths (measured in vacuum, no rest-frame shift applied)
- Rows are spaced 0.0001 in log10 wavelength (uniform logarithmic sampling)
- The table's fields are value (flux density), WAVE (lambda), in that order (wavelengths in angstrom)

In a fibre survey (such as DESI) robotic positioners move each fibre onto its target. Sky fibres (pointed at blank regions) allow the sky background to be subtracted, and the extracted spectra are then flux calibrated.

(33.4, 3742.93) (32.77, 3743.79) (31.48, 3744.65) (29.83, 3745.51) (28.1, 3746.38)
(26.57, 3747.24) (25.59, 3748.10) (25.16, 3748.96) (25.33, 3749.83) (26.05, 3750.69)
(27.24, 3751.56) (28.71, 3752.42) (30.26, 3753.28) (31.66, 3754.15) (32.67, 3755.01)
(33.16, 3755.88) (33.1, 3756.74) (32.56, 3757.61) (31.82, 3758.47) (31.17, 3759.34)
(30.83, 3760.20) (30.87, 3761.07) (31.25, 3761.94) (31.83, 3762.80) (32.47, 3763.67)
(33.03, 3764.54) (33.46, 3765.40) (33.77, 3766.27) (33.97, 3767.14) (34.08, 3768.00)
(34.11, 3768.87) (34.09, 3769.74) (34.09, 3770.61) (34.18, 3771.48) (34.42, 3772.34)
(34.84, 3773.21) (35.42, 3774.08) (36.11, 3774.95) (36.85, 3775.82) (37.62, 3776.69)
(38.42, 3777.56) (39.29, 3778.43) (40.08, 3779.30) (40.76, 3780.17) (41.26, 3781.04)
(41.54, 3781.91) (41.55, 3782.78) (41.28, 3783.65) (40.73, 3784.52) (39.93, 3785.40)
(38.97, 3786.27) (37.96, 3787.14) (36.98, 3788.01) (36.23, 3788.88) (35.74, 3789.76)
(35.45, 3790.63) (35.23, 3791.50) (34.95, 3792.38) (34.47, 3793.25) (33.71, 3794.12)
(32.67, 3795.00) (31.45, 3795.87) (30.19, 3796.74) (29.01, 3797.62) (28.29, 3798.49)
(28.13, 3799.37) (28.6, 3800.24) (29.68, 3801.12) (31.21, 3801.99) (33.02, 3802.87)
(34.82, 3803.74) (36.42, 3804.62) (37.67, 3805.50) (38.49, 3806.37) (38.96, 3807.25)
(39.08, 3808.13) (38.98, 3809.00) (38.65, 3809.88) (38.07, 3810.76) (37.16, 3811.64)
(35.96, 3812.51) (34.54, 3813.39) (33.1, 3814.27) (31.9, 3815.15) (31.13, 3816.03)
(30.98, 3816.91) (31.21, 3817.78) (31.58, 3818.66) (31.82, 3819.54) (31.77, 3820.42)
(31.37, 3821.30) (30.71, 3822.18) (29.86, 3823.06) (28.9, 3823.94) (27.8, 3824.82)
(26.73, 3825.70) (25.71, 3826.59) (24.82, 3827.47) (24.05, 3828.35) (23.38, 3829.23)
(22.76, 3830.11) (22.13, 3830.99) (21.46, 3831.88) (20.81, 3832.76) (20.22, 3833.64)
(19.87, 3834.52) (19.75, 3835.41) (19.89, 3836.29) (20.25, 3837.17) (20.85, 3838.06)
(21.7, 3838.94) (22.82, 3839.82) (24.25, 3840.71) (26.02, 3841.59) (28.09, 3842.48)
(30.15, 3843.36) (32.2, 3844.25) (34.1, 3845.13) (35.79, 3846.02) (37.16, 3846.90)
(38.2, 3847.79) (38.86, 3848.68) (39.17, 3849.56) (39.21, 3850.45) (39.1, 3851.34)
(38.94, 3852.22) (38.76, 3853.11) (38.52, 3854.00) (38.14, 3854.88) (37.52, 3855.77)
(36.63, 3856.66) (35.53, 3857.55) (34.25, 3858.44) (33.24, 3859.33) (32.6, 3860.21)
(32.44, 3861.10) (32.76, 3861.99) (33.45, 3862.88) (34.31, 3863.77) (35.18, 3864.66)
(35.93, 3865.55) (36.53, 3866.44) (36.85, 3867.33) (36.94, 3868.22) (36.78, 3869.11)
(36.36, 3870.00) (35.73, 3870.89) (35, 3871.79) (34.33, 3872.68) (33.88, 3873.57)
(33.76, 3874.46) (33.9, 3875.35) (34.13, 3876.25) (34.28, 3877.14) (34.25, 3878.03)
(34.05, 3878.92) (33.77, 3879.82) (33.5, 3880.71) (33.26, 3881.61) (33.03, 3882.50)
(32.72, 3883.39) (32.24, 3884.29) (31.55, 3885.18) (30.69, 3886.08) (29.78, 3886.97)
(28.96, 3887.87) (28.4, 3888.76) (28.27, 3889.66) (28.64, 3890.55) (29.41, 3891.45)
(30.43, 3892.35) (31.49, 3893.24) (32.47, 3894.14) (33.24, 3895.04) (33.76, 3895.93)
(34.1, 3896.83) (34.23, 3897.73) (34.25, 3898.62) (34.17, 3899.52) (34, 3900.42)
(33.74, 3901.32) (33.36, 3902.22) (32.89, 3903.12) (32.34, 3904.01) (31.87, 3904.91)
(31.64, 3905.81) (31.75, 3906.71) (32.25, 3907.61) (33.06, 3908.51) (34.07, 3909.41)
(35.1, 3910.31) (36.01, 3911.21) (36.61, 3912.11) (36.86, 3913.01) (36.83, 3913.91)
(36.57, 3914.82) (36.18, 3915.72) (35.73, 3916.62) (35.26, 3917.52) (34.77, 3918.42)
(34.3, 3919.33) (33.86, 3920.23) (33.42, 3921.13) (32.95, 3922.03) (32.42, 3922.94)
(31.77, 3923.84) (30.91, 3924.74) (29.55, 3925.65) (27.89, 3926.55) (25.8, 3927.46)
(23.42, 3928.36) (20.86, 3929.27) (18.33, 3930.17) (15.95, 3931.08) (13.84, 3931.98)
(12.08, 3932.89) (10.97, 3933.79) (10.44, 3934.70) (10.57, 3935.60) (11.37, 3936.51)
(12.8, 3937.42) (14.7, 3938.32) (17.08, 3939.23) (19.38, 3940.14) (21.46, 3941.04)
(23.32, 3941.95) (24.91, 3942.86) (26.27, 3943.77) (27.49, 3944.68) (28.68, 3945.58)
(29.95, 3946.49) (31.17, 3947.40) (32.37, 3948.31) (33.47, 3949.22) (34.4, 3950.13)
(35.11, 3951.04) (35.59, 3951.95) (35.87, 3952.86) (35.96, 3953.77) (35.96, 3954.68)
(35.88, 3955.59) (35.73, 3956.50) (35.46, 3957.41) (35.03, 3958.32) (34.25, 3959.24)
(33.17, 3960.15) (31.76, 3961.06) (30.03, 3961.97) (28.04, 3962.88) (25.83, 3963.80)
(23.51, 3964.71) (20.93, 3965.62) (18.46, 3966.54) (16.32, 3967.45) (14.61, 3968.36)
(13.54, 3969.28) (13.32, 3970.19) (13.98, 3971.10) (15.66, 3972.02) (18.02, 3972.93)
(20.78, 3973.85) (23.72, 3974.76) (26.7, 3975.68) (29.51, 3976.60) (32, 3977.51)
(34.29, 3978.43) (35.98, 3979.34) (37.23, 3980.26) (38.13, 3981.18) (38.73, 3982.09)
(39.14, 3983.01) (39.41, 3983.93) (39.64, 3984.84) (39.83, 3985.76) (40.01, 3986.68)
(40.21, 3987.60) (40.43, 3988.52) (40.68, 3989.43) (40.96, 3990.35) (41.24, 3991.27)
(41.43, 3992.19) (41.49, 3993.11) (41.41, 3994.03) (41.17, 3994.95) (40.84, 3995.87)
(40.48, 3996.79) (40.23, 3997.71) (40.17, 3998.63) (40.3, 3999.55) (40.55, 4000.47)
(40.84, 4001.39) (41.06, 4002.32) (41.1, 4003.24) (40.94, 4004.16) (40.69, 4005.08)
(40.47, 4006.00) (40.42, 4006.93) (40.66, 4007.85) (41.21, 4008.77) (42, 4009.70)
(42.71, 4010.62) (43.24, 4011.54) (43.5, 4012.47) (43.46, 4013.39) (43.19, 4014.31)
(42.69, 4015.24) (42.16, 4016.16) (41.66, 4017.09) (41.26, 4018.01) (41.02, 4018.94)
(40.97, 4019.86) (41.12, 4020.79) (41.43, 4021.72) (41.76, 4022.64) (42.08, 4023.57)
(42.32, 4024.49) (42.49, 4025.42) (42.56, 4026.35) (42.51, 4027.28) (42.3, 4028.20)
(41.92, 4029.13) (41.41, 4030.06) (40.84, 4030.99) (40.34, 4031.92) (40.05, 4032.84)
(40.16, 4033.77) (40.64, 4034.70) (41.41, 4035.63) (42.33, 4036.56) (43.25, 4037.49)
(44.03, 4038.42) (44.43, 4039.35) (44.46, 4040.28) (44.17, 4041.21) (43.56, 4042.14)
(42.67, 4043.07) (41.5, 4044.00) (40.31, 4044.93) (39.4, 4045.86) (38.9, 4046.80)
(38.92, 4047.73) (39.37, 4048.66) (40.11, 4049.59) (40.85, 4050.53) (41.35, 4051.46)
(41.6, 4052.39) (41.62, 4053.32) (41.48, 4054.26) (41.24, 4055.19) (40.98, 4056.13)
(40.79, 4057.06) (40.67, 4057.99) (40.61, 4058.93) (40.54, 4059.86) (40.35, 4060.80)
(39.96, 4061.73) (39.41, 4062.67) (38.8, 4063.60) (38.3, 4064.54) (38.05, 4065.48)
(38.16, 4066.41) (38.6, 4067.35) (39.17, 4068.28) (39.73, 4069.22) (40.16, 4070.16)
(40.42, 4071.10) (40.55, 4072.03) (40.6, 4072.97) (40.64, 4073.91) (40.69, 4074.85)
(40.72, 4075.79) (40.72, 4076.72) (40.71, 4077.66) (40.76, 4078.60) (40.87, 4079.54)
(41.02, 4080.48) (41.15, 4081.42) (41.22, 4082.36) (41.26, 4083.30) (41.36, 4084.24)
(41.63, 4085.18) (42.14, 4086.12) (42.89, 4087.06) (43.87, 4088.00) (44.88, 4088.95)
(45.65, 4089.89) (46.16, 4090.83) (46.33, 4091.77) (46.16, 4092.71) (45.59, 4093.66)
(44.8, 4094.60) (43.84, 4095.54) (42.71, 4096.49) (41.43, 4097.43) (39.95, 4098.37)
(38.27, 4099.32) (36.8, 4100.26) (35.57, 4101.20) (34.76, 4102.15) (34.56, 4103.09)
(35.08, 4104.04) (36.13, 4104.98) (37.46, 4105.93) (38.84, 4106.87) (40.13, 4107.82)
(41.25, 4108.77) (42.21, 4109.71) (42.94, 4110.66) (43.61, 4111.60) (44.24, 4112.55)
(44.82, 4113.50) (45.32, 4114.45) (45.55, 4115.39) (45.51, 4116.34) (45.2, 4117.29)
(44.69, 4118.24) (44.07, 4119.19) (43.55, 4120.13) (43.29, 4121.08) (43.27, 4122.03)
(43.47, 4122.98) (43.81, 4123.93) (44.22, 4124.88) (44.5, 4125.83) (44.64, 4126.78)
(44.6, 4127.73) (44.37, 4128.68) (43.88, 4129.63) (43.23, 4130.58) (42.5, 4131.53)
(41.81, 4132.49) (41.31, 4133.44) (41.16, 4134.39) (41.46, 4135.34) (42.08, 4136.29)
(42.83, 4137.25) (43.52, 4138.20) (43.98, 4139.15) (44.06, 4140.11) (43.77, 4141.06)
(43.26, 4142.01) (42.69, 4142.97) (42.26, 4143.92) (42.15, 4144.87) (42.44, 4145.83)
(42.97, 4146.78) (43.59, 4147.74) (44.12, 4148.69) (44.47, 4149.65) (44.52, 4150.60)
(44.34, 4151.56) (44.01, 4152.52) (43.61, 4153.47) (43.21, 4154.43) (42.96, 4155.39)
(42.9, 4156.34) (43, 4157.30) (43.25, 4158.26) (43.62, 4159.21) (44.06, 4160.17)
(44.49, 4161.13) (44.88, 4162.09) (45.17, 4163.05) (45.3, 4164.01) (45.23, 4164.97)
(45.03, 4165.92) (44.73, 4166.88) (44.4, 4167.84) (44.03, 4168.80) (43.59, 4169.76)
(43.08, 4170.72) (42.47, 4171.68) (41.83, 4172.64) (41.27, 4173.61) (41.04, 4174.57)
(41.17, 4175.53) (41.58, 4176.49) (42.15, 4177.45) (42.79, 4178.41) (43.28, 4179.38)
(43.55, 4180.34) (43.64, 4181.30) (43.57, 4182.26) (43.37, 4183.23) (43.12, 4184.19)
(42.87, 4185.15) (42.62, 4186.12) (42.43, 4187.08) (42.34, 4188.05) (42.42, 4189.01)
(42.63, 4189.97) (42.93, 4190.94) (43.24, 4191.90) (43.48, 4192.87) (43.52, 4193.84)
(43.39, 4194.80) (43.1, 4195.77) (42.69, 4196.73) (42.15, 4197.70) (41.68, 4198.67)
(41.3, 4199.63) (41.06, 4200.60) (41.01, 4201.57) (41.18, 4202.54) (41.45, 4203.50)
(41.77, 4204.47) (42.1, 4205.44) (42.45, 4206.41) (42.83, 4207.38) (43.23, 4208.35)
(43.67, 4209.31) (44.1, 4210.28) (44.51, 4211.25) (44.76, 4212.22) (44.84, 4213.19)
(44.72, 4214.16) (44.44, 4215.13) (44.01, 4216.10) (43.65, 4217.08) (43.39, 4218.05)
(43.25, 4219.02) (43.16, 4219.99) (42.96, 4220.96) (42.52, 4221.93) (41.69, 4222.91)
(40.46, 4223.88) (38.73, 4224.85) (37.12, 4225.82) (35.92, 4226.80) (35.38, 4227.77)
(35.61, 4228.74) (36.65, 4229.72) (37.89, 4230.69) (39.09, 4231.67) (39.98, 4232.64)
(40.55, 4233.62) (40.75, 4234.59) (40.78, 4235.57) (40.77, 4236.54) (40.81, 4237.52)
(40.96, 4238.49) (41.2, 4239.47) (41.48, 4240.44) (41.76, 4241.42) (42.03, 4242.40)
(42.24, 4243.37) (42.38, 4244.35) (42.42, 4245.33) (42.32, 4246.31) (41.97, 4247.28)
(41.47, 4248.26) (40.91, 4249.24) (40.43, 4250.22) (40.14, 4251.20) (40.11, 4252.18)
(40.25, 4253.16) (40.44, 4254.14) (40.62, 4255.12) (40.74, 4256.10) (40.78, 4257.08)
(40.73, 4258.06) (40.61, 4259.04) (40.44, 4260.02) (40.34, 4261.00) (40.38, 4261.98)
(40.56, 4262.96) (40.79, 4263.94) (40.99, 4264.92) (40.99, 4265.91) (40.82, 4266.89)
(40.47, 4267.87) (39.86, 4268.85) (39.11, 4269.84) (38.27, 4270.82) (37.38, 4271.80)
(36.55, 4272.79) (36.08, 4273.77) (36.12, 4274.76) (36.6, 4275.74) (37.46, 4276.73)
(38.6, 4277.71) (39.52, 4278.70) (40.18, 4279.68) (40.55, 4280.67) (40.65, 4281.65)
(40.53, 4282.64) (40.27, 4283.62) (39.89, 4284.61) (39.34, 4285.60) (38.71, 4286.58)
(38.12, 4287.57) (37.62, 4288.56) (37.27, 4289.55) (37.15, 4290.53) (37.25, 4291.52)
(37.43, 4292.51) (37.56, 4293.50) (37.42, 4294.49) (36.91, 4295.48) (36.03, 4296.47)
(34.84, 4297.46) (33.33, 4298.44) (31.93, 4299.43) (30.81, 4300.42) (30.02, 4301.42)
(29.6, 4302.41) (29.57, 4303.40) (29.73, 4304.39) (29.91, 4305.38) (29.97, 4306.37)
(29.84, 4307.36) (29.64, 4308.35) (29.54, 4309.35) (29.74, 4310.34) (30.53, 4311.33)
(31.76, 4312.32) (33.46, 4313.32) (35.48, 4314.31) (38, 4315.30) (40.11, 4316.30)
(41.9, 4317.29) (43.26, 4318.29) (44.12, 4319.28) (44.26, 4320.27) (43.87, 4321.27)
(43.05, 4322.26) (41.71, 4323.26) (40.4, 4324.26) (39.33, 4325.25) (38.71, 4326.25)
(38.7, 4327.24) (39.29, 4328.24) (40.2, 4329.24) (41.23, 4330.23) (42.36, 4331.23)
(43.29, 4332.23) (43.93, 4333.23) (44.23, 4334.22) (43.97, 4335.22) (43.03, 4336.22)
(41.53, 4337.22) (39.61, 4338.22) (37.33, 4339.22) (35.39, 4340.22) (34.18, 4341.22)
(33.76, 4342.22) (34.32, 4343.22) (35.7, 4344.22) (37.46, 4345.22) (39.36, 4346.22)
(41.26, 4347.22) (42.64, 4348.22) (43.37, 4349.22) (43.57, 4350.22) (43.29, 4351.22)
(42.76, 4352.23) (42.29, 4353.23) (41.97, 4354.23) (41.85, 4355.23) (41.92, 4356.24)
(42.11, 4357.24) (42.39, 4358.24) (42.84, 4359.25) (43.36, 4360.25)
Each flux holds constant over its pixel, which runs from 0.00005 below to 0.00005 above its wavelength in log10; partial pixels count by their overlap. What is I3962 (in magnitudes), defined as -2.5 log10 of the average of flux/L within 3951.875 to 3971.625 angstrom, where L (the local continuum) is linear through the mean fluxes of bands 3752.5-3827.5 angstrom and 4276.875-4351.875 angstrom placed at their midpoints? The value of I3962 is 0.28 mag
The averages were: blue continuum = 34.1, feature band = 27.2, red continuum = 37.8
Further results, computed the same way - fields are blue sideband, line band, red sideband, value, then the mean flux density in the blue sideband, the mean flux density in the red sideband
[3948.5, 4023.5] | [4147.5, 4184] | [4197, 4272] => -0.104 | 35.4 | 41.1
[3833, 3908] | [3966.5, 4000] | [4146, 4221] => 0.110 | 32.5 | 43.2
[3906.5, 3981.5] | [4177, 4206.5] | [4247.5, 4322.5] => -0.218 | 27.4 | 37.6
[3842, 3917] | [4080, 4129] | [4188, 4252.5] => -0.086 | 34.2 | 41.6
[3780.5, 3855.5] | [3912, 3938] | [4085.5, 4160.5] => 0.344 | 32.2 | 42.7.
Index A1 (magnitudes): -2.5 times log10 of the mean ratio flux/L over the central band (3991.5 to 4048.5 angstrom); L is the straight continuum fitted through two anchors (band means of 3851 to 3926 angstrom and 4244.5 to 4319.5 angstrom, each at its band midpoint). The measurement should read -0.18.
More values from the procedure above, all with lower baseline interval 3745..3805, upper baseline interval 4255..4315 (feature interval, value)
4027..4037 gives -0.175 mag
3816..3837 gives 0.285 mag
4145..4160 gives -0.210 mag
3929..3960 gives 0.339 mag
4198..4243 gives -0.144 mag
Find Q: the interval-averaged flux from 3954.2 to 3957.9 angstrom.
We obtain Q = 35.8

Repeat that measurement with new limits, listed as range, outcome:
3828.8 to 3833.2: 22.1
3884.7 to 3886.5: 31.1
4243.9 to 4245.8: 42.3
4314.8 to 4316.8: 39.1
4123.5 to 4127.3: 44.3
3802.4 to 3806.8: 36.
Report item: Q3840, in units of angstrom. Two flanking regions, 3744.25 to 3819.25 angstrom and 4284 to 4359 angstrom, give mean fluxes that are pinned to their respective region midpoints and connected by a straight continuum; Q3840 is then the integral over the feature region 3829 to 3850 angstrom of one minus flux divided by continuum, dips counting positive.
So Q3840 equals 4.7 angstrom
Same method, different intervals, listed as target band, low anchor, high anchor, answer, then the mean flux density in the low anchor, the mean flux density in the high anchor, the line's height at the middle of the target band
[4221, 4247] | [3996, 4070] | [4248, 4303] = -0.85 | 41.2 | 38.4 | 38.9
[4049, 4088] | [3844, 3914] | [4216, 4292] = -3.62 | 34.2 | 40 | 37.1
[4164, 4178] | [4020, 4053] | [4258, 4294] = -1.01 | 41.6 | 39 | 40.2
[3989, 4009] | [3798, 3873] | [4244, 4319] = -4.07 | 31.8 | 37.5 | 33.9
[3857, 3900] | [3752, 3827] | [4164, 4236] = 3.03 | 34.1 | 42.2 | 35.8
